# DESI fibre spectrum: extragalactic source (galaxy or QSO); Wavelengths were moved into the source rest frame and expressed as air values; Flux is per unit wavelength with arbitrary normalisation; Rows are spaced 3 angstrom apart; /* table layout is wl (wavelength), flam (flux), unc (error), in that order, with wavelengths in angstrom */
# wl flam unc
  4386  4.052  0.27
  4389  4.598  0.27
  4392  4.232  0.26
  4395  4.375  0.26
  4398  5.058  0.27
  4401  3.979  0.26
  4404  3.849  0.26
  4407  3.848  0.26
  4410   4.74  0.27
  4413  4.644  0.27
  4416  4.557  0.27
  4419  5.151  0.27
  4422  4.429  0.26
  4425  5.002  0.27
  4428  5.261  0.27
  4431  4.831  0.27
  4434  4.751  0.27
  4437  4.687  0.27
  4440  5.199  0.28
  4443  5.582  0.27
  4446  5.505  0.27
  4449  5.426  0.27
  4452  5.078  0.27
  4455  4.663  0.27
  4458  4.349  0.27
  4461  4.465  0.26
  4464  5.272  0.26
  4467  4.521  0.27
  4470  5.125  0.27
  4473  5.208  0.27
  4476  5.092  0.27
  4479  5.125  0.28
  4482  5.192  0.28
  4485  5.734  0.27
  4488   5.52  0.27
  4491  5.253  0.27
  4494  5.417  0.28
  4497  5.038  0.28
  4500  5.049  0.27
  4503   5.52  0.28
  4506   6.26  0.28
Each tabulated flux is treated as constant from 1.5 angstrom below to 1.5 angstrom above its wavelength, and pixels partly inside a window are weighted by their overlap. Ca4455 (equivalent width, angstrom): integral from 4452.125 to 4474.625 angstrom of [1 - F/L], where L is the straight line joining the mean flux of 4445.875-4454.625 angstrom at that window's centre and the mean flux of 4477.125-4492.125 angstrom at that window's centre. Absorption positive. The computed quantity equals 2.0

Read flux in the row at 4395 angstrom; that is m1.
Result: 4.375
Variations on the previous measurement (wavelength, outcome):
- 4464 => 5.272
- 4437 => 4.687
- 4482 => 5.192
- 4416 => 4.557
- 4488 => 5.52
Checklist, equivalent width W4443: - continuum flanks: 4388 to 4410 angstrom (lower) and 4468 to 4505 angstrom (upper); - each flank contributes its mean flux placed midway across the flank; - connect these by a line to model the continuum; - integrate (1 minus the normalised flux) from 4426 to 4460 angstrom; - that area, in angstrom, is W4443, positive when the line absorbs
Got -1.7 angstrom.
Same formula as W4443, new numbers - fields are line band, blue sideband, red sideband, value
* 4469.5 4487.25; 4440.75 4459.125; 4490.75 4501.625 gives -0.4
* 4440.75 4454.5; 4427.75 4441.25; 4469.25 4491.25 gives -0.9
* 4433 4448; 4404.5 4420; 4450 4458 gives -1.4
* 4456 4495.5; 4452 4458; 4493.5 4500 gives -1.3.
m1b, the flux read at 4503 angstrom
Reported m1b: 5.52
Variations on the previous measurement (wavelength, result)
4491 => 5.253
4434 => 4.751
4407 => 3.848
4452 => 5.078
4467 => 4.521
